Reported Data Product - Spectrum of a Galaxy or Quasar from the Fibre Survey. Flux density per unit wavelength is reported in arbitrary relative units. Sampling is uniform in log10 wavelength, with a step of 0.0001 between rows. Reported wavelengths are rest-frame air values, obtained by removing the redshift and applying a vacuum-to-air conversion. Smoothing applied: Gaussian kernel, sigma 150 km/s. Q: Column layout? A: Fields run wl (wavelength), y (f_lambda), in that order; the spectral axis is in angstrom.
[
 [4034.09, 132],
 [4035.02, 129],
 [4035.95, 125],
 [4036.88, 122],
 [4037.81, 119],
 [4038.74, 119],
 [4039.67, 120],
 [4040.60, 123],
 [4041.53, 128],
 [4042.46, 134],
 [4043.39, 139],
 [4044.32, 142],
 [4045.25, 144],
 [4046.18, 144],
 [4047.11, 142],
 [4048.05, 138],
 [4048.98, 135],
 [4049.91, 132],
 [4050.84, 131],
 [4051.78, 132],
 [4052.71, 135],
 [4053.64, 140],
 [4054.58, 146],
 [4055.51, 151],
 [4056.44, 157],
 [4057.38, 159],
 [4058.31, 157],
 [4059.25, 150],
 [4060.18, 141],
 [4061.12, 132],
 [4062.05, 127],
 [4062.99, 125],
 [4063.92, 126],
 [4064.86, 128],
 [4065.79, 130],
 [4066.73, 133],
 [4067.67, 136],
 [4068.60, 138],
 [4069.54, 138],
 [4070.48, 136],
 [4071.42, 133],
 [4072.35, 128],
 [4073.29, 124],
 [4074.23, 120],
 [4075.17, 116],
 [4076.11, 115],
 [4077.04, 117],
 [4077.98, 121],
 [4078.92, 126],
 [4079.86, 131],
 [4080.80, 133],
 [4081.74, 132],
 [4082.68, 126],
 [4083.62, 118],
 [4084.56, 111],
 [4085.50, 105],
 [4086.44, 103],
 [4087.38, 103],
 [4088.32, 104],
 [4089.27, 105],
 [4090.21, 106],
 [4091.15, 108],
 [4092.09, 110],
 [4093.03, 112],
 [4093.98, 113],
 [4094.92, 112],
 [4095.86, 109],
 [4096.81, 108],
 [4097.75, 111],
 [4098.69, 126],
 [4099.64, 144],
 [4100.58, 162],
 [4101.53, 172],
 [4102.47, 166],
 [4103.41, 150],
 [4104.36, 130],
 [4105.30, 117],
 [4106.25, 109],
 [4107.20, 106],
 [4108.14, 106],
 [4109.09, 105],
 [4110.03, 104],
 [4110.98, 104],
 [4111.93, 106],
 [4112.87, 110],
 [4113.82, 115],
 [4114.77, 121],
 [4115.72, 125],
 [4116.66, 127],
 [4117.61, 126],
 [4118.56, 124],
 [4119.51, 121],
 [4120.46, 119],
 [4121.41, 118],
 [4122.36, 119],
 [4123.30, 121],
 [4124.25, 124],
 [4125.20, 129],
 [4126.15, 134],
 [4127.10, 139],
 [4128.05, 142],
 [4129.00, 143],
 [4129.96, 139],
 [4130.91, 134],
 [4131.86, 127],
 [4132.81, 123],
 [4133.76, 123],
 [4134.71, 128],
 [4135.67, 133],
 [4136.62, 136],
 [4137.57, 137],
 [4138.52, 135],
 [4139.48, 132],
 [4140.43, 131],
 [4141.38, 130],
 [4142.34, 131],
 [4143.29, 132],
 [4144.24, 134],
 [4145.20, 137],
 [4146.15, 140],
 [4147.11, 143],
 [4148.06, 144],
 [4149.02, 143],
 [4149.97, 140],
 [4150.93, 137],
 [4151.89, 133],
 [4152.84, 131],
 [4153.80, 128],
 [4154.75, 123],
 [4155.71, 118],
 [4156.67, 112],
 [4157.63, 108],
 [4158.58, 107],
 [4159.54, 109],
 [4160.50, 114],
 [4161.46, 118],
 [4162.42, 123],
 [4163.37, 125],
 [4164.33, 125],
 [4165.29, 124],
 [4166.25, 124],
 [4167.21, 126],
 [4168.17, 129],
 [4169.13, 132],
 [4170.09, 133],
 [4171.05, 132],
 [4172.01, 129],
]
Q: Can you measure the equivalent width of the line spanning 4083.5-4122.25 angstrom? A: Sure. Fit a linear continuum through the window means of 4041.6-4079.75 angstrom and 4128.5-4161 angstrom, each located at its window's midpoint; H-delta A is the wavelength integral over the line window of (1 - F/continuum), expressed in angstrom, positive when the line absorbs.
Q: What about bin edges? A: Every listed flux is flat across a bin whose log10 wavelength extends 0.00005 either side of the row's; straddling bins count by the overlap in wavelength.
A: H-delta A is 4.09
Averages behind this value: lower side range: 135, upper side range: 130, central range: 118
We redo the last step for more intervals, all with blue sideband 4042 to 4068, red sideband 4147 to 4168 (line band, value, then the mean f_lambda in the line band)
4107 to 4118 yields 1.5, 113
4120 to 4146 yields -0.5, 131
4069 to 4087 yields 1.7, 123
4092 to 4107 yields 0.5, 128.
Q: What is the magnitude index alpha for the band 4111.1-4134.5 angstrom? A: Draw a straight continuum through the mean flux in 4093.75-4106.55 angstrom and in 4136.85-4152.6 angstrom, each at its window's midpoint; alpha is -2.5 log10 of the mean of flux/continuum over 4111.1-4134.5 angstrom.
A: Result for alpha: 0.07 mag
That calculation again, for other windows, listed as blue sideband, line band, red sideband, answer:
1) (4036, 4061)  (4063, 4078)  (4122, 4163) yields 0.066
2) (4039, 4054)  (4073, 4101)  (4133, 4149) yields 0.146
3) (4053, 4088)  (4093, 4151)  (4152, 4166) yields -0.035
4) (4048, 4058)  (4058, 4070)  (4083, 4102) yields -0.001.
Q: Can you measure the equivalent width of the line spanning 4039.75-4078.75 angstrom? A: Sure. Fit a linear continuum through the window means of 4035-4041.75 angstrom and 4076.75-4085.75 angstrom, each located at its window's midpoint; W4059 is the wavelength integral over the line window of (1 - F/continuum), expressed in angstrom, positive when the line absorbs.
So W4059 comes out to -3.8 angstrom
